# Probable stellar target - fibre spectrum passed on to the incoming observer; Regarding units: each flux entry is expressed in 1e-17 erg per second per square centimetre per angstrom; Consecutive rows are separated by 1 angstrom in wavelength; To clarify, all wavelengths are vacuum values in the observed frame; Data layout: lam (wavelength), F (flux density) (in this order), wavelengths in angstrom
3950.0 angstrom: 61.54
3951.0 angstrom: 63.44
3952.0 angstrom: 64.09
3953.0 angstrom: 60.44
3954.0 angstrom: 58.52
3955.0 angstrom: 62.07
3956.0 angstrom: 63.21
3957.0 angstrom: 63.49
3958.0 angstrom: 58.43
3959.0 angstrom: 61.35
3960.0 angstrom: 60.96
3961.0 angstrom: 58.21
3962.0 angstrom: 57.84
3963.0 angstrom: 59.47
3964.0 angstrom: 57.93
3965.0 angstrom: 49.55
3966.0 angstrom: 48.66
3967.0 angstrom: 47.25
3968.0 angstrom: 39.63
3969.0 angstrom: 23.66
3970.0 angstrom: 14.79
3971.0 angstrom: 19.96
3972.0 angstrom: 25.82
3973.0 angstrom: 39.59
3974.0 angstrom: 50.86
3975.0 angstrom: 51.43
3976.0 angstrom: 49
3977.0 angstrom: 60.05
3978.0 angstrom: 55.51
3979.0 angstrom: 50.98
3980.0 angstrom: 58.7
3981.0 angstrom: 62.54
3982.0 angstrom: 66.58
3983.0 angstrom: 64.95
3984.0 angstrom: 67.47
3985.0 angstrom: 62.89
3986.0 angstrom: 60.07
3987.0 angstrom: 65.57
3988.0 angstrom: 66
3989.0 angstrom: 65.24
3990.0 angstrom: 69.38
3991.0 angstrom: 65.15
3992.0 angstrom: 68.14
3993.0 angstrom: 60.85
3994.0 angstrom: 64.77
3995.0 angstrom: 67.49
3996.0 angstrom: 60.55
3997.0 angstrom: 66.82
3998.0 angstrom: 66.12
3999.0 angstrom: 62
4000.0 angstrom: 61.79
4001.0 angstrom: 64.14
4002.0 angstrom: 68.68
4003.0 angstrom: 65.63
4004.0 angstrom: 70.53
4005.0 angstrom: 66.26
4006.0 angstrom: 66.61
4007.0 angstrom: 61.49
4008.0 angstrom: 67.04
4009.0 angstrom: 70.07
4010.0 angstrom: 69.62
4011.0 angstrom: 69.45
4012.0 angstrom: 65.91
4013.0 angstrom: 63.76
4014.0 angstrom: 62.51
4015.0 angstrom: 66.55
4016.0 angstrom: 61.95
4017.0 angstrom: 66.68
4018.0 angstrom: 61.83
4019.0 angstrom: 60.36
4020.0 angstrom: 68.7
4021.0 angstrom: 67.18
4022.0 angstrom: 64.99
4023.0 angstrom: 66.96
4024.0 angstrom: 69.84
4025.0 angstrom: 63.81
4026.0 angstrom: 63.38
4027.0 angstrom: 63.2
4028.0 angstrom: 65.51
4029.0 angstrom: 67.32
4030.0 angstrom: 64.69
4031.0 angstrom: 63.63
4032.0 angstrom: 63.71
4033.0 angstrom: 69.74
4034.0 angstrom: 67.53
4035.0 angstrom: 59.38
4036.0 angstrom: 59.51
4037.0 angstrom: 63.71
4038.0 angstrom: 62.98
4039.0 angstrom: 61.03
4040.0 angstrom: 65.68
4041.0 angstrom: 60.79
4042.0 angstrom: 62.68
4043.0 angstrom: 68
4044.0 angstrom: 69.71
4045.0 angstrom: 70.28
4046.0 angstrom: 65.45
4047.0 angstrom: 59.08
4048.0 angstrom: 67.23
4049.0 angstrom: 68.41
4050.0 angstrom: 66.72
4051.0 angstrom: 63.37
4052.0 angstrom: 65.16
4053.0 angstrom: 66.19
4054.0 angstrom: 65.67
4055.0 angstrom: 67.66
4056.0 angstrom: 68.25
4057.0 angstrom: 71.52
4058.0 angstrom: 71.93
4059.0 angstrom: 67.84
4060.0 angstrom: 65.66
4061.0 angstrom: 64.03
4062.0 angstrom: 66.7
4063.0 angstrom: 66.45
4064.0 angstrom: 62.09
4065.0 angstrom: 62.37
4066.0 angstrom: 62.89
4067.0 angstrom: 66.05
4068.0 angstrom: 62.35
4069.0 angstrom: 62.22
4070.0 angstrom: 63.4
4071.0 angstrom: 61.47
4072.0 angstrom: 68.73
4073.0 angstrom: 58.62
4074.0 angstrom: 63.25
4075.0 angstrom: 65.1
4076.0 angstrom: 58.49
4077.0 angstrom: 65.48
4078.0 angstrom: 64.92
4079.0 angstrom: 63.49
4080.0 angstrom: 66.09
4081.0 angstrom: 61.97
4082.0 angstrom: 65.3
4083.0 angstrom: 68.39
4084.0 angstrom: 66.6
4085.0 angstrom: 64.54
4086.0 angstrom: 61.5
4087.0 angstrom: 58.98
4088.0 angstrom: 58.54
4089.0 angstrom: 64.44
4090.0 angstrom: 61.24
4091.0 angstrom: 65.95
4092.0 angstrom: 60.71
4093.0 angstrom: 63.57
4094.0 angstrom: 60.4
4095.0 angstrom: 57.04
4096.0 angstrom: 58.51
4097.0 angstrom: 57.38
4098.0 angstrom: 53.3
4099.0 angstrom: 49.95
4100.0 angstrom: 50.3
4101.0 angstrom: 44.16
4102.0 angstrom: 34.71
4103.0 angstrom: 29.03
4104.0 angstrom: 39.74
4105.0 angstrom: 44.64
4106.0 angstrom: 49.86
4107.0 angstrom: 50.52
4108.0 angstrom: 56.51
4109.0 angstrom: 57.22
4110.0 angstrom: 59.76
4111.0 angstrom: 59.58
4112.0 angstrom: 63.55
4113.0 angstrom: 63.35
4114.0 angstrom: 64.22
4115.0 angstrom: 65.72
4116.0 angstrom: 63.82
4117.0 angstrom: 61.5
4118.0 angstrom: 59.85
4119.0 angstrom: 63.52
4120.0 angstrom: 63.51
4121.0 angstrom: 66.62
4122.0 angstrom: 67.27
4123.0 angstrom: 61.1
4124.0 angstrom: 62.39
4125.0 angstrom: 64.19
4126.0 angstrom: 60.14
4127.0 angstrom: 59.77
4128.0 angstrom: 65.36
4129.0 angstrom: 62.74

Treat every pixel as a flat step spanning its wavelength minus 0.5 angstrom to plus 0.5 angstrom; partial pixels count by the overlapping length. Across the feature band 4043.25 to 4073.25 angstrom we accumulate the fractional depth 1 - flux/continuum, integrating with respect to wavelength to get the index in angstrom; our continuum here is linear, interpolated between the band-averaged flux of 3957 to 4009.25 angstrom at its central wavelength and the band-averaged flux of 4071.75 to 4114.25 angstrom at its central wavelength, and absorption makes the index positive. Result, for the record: -4.03 angstrom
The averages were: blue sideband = 57.6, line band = 65.7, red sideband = 58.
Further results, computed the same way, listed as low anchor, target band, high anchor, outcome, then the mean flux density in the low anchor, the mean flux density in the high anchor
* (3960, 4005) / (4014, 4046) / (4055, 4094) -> -2.3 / 56.6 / 64.2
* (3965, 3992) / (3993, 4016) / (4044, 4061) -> -3.3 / 52.2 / 66.9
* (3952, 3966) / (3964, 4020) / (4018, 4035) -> 3.2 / 59.1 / 65.4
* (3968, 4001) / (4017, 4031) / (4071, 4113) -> -2.1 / 56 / 58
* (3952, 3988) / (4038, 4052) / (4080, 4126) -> -2.2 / 53.4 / 58.4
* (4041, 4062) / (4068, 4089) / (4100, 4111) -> -2.4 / 66.6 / 47.4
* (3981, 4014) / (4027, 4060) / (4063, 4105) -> -1.8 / 65.6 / 59.3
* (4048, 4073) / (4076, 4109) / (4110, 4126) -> 3.8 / 65.6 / 63.1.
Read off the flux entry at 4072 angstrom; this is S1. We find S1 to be 68.73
